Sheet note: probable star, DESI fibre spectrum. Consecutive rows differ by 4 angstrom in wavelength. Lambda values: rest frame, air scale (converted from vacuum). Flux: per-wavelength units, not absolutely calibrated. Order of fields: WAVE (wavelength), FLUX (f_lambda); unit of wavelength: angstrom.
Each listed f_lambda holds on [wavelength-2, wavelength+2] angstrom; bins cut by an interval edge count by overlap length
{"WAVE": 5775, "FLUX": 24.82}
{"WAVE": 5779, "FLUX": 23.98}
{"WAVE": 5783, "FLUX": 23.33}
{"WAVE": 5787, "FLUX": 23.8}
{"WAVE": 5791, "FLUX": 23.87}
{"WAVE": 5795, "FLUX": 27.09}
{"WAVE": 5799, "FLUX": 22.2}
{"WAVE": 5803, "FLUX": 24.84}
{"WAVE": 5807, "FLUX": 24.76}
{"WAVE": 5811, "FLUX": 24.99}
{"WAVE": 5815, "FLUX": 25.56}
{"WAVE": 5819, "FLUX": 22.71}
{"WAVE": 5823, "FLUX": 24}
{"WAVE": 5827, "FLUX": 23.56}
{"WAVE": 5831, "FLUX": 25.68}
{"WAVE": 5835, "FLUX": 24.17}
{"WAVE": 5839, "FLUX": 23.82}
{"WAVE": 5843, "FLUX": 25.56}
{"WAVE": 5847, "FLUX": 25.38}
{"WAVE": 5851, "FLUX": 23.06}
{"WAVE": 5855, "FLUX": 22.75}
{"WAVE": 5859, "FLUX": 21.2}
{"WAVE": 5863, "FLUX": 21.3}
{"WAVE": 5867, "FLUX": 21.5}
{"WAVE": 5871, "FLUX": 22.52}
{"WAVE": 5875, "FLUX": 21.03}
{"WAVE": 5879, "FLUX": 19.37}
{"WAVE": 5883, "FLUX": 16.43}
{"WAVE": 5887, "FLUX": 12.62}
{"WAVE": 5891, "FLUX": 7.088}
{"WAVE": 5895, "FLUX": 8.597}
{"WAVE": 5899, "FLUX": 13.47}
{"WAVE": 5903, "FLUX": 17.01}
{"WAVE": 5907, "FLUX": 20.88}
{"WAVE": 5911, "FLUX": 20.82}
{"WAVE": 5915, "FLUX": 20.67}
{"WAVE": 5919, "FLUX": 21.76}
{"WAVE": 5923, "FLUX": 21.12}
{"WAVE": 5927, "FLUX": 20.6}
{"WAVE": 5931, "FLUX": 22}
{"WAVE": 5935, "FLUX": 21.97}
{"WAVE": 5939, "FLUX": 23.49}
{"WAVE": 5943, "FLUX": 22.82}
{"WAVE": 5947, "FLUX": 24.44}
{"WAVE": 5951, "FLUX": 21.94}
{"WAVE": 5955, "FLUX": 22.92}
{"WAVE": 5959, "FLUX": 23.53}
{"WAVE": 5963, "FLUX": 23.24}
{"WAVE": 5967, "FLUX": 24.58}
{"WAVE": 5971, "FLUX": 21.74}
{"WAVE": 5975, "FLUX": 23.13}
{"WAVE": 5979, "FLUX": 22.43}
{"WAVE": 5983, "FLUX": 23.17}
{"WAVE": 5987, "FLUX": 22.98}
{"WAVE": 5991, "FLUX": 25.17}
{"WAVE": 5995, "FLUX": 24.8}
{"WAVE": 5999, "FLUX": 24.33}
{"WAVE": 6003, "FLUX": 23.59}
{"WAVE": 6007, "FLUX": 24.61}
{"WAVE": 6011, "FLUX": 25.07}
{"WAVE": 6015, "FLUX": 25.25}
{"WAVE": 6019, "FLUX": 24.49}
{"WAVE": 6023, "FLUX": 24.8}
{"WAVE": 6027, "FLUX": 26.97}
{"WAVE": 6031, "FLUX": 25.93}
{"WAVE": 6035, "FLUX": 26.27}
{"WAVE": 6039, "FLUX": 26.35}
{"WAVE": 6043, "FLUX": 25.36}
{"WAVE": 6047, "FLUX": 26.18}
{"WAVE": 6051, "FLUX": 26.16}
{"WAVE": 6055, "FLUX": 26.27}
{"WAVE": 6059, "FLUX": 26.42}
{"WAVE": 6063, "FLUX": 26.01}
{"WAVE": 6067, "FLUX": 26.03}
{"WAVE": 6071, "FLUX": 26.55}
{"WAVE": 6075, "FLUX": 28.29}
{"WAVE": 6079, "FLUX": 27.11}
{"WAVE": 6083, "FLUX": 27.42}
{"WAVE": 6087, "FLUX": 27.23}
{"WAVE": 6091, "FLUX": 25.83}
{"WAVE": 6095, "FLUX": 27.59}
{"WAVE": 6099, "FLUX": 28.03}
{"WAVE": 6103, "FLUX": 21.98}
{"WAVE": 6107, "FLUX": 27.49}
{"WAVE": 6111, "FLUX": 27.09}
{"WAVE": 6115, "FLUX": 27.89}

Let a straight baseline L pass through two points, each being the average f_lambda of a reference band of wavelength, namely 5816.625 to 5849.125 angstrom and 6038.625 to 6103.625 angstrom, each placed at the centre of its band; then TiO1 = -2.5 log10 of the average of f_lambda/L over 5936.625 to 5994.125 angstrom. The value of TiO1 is 0.10 mag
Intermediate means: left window 24.4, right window 26.5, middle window 23.3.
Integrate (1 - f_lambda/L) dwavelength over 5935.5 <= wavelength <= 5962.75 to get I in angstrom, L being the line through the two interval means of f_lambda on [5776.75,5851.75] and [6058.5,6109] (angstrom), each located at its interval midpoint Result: 2.5 angstrom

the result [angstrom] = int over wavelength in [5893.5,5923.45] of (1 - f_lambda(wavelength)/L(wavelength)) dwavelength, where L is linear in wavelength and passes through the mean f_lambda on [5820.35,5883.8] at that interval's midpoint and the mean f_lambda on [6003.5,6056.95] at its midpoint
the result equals 7.11 angstrom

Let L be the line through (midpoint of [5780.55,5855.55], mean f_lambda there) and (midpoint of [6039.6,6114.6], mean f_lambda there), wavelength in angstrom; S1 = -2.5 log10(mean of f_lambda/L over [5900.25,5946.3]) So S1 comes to 0.19 mag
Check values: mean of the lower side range 24.3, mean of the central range 21.2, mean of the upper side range 26.5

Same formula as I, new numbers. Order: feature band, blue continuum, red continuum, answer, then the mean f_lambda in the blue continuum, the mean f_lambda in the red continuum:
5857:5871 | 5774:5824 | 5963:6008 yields 1.5 angstrom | 24.3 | 23.6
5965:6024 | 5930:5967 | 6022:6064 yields 1.3 angstrom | 23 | 26.1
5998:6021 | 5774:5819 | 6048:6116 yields 1.3 angstrom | 24.4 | 26.6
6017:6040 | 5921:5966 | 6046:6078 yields -0.3 angstrom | 22.6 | 26.5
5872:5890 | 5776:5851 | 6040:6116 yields 5.7 angstrom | 24.4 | 26.6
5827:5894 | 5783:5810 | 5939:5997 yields 9.1 angstrom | 24.4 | 23.4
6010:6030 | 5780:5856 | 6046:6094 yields 0.6 angstrom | 24.3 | 26.7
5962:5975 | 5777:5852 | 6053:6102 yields 1.3 angstrom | 24.4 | 26.8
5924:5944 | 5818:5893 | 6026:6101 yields 1.0 angstrom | 21.2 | 26.6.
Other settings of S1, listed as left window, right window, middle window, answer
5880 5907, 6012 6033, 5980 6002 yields -0.07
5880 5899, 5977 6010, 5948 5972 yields -0.16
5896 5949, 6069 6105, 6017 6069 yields -0.04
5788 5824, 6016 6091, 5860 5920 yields 0.38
